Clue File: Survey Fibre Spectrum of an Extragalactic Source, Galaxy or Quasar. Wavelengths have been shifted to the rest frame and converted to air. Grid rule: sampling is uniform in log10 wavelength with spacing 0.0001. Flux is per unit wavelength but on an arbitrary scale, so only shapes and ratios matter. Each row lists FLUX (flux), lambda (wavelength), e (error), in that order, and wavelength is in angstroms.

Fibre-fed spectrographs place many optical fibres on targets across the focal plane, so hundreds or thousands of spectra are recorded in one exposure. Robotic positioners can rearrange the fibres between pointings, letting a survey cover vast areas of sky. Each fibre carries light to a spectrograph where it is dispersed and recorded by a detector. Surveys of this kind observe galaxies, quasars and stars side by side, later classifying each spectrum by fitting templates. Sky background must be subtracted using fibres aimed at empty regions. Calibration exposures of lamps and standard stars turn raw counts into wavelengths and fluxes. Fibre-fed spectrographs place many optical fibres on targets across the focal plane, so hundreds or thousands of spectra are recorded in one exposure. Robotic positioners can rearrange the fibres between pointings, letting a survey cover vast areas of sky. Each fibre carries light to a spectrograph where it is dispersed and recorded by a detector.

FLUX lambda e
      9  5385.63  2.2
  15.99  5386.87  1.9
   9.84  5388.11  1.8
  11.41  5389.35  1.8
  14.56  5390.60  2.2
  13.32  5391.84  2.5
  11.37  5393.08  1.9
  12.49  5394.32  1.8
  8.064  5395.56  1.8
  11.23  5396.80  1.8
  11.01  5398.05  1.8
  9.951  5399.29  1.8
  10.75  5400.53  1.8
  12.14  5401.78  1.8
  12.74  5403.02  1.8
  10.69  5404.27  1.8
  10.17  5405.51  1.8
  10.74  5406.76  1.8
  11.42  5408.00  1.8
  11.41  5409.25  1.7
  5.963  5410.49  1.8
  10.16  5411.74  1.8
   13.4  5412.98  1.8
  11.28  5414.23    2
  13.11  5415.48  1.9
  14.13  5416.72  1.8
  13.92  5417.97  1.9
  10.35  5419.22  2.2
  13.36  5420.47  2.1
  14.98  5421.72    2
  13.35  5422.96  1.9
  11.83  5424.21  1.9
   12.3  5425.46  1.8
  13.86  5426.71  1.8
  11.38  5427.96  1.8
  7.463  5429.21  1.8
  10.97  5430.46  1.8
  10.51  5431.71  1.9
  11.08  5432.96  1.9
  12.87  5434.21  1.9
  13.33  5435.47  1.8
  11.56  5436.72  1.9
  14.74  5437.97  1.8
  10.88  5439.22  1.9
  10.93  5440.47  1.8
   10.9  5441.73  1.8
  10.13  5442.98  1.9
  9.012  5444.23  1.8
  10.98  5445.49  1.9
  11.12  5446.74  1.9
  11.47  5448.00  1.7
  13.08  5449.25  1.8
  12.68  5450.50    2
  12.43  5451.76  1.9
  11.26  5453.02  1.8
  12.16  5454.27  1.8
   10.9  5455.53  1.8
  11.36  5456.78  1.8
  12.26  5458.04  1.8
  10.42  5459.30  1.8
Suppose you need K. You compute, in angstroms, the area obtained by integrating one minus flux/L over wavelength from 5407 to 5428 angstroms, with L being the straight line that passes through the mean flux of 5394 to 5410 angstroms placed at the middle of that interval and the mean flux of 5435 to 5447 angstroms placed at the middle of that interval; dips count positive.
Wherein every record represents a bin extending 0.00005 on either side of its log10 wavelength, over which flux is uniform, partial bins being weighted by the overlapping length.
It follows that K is -2.0 angstroms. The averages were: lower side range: 10.9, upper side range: 11.3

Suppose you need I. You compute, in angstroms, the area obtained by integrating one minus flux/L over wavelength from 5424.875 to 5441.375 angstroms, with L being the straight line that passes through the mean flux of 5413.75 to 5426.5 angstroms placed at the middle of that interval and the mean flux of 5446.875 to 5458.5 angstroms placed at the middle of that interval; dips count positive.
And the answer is 1.1 angstroms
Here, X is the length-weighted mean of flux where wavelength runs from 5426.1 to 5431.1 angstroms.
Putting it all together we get 10.9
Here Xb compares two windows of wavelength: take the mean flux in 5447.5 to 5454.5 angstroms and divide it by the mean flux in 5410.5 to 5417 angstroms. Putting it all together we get 1.0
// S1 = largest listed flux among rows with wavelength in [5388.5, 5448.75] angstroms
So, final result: 14.98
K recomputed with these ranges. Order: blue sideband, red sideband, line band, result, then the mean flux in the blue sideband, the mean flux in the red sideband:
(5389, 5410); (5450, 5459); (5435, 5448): 0.4 angstroms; 11.3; 11.8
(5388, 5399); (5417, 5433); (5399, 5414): 1.1 angstroms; 11.5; 12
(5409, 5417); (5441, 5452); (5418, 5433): -0.9 angstroms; 11.2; 11.3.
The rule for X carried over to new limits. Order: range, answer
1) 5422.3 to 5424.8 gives 12.7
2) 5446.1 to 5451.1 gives 12.1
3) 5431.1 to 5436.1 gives 11.9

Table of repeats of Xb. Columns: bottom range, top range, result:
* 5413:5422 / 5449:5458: 0.92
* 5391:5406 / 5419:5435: 1.06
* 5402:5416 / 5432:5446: 1.04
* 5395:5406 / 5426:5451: 1.06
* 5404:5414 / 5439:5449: 1.02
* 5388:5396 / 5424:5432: 0.95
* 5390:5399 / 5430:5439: 1.04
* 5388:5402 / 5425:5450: 1.01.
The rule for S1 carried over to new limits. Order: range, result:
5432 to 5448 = 14.74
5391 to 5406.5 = 13.32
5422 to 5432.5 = 13.86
